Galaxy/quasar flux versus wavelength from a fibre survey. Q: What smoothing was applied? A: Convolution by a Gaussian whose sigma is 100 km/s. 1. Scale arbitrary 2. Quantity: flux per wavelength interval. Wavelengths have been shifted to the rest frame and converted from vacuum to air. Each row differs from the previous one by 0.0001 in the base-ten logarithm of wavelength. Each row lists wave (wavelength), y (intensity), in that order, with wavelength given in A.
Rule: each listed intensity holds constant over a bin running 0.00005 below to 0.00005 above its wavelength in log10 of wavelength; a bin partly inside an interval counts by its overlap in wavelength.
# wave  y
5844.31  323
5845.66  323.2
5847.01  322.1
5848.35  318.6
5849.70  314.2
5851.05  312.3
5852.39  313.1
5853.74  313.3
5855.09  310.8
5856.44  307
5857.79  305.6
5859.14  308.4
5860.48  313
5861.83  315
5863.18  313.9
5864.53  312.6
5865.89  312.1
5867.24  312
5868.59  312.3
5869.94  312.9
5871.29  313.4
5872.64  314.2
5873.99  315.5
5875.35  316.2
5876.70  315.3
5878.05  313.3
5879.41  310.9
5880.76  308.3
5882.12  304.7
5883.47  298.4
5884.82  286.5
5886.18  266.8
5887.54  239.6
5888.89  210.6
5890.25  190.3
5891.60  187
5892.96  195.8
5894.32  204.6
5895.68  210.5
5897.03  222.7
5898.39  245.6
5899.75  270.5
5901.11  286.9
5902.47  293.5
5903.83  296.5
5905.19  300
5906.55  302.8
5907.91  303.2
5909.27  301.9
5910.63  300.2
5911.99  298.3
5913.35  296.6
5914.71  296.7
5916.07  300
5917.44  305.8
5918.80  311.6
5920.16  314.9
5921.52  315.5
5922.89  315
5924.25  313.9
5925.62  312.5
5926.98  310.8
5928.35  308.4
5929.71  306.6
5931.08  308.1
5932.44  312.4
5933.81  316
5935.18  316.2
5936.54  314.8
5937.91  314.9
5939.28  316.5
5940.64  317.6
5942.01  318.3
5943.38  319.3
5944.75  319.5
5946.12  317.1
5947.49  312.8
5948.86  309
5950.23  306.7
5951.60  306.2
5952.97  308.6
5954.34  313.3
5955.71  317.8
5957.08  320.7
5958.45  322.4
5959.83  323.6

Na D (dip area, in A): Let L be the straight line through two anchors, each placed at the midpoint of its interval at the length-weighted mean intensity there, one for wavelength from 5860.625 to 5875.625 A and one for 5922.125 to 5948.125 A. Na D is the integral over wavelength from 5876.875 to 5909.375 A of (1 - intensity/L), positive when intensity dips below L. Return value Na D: 5.1 A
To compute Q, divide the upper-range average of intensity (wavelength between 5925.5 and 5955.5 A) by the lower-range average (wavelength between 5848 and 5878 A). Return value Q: 1.0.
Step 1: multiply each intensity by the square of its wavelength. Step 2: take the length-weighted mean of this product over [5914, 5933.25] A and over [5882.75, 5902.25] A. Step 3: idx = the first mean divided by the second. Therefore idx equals 1.31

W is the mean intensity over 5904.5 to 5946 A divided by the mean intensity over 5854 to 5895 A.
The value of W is 1.1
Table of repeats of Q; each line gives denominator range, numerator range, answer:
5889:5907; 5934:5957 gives 1.29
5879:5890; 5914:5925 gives 1.13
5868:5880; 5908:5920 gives 0.96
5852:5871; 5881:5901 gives 0.77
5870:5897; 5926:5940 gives 1.16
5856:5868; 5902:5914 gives 0.96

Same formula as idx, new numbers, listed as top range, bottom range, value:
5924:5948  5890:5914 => 1.21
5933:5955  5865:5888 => 1.06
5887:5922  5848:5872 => 0.88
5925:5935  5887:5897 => 1.53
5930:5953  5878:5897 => 1.28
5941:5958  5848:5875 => 1.04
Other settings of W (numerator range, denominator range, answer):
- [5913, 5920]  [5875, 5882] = 0.97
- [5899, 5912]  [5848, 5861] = 0.95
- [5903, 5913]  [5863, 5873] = 0.96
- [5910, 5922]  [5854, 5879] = 0.97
